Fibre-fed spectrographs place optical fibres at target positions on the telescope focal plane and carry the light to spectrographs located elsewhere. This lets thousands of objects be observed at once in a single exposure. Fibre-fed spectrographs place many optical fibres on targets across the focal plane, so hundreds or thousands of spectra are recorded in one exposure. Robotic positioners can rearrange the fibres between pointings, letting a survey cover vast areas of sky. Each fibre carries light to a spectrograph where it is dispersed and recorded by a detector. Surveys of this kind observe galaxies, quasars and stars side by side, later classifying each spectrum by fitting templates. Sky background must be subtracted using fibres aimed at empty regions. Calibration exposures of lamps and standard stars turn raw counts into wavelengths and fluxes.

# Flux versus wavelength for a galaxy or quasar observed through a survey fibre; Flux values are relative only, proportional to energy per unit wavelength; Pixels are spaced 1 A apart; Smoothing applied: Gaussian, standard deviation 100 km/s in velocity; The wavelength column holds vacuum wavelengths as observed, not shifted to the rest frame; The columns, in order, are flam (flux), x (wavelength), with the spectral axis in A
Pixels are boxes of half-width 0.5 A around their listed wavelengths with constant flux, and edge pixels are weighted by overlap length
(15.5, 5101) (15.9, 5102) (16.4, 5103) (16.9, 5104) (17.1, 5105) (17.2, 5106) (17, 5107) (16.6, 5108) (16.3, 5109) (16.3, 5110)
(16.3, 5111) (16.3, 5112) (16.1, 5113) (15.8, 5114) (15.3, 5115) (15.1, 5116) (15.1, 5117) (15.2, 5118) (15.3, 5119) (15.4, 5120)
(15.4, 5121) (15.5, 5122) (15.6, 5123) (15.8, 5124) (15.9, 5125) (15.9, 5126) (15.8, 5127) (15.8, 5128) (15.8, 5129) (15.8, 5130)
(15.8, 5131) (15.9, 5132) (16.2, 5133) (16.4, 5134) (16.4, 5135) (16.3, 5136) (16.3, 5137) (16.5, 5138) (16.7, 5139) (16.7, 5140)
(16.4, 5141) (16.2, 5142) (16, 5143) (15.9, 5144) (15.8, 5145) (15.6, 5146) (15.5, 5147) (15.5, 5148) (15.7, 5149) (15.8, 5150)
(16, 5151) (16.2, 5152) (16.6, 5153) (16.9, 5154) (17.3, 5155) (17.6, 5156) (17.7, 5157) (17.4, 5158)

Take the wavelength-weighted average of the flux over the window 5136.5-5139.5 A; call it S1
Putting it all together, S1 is 16.5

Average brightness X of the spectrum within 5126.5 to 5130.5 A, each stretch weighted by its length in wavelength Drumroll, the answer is 15.8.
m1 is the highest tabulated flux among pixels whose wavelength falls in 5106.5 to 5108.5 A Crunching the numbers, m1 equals 17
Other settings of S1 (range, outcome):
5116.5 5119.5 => 15.2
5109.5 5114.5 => 16.2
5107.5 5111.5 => 16.4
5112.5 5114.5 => 16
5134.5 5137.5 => 16.3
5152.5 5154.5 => 16.8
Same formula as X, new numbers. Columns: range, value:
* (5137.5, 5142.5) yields 16.5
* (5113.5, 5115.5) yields 15.6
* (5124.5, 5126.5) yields 15.9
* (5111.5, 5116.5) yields 15.7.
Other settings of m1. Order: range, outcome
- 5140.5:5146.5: 16.4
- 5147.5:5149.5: 15.7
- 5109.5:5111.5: 16.3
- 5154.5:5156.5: 17.6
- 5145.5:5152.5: 16.2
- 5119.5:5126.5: 15.9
